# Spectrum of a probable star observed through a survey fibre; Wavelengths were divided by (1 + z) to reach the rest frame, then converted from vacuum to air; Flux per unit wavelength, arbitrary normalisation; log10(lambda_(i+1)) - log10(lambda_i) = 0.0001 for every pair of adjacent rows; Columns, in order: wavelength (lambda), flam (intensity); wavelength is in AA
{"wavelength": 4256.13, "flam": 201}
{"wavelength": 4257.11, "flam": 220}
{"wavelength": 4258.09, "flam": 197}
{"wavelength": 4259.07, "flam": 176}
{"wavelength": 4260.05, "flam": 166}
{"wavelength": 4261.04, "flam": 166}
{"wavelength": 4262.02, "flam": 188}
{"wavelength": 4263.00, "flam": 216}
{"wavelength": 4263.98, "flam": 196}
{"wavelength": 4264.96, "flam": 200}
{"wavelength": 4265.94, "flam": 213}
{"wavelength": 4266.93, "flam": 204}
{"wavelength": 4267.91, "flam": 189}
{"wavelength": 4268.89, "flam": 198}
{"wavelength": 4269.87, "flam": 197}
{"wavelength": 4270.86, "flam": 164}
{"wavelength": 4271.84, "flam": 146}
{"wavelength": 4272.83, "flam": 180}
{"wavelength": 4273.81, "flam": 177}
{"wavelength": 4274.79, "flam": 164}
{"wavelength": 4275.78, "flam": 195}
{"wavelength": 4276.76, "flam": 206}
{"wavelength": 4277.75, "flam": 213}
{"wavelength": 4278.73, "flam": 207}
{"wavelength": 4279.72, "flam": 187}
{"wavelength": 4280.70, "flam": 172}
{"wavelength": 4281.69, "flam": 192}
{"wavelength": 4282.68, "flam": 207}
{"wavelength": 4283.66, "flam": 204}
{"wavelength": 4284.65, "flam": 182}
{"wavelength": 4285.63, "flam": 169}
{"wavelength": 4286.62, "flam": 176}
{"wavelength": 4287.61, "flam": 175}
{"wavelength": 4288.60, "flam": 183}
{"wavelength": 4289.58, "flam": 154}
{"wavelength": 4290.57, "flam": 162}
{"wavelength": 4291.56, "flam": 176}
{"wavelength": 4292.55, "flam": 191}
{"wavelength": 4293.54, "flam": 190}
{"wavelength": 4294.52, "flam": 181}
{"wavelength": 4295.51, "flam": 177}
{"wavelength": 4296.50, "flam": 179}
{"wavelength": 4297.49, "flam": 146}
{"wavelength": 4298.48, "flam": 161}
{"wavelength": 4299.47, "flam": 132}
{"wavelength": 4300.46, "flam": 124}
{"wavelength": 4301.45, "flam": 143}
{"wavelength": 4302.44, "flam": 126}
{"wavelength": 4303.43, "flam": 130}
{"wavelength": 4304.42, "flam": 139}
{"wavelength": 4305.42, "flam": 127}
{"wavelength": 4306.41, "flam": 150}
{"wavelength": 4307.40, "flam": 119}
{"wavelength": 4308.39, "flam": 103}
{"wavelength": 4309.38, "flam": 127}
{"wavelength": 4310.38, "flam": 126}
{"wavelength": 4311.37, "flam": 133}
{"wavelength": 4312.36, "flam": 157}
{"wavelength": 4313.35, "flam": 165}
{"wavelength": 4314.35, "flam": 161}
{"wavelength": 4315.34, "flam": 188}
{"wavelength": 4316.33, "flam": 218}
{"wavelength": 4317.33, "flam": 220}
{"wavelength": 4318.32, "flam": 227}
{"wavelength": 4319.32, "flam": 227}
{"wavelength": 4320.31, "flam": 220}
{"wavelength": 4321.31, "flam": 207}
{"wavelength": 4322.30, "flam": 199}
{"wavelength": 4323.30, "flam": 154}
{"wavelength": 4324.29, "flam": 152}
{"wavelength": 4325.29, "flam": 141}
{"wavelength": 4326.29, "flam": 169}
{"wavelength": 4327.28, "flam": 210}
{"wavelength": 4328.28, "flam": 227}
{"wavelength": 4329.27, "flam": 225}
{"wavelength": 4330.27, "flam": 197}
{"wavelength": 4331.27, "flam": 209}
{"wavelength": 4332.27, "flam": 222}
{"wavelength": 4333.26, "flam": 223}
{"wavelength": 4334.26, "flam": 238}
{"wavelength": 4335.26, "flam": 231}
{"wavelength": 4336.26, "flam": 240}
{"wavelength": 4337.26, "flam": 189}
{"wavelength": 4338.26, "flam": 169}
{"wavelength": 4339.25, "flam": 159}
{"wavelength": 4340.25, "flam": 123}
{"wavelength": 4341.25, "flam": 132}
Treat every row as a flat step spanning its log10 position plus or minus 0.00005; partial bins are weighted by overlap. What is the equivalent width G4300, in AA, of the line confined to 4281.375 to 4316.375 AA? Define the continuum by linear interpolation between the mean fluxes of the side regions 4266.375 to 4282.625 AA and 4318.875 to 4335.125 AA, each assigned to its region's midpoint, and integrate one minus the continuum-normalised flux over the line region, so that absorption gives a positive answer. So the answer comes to 6.22 AA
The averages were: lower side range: 187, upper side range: 202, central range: 159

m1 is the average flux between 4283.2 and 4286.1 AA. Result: 185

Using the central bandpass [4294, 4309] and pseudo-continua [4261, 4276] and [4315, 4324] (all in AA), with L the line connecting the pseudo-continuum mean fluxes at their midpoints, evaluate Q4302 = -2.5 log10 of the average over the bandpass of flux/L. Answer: 0.363 mag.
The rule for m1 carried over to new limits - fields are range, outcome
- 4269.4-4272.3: 169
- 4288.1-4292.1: 169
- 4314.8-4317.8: 208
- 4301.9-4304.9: 132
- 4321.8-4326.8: 163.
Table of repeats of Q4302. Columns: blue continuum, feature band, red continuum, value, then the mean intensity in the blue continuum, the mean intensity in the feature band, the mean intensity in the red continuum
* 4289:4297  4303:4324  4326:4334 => 0.18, 176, 167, 212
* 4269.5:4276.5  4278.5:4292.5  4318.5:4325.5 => -0.02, 175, 182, 189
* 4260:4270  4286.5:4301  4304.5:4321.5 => 0.08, 195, 167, 168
